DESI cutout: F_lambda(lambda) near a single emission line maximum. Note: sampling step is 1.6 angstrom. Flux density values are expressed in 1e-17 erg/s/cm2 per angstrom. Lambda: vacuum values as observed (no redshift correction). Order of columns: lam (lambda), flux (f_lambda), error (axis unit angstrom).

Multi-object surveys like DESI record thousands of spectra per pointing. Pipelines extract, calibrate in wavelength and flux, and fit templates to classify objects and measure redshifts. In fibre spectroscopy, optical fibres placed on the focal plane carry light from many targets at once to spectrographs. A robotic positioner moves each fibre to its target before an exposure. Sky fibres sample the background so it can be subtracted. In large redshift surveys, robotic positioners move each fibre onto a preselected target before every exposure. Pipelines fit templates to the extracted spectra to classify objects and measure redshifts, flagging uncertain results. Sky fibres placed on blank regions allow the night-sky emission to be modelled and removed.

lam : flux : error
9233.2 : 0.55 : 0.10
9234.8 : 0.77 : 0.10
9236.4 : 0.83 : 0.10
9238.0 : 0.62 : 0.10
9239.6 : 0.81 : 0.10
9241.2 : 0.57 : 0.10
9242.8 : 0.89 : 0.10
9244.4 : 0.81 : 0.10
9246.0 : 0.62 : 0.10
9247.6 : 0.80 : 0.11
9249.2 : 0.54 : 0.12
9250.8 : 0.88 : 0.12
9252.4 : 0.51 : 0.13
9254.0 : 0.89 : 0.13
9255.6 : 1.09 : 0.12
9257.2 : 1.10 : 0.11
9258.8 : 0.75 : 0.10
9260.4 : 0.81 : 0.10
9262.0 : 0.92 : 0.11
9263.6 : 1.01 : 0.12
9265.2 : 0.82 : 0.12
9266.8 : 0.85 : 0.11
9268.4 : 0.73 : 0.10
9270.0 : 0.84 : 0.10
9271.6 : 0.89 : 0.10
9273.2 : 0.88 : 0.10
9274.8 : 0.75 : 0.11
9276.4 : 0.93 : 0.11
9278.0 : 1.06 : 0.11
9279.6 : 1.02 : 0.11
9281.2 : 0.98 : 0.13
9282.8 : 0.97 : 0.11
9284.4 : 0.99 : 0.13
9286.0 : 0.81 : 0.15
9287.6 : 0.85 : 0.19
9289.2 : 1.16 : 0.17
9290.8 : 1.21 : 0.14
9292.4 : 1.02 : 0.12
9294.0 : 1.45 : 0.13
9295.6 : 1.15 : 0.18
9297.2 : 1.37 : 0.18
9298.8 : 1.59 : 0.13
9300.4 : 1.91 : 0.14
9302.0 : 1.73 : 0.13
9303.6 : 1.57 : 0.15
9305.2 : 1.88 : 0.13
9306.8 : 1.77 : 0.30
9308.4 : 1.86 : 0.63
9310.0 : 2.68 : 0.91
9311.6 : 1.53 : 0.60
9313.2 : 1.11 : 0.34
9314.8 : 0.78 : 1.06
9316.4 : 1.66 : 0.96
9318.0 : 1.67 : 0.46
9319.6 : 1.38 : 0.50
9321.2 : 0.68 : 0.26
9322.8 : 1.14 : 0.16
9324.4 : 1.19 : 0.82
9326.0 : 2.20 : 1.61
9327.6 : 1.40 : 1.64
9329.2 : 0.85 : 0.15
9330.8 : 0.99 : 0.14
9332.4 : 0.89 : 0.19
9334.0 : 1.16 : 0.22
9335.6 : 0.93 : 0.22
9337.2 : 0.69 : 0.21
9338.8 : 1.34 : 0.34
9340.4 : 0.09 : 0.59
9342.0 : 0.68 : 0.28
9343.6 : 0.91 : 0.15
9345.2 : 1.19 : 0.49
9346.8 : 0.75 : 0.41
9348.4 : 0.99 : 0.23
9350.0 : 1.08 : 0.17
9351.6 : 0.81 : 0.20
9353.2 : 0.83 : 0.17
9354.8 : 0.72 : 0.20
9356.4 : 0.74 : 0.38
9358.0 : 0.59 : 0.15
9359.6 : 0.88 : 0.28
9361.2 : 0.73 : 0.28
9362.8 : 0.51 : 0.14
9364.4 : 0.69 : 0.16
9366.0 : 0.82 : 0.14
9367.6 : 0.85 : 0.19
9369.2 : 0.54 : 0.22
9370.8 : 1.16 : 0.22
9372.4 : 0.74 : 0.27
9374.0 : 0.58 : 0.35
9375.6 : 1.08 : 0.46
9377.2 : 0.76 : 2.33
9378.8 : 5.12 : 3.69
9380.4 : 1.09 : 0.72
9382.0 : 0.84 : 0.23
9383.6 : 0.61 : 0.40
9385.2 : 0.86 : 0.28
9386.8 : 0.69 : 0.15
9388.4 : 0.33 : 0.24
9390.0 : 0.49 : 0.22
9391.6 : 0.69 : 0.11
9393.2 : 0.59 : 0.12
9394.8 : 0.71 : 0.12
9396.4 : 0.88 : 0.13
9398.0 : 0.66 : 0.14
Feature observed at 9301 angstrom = H-beta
